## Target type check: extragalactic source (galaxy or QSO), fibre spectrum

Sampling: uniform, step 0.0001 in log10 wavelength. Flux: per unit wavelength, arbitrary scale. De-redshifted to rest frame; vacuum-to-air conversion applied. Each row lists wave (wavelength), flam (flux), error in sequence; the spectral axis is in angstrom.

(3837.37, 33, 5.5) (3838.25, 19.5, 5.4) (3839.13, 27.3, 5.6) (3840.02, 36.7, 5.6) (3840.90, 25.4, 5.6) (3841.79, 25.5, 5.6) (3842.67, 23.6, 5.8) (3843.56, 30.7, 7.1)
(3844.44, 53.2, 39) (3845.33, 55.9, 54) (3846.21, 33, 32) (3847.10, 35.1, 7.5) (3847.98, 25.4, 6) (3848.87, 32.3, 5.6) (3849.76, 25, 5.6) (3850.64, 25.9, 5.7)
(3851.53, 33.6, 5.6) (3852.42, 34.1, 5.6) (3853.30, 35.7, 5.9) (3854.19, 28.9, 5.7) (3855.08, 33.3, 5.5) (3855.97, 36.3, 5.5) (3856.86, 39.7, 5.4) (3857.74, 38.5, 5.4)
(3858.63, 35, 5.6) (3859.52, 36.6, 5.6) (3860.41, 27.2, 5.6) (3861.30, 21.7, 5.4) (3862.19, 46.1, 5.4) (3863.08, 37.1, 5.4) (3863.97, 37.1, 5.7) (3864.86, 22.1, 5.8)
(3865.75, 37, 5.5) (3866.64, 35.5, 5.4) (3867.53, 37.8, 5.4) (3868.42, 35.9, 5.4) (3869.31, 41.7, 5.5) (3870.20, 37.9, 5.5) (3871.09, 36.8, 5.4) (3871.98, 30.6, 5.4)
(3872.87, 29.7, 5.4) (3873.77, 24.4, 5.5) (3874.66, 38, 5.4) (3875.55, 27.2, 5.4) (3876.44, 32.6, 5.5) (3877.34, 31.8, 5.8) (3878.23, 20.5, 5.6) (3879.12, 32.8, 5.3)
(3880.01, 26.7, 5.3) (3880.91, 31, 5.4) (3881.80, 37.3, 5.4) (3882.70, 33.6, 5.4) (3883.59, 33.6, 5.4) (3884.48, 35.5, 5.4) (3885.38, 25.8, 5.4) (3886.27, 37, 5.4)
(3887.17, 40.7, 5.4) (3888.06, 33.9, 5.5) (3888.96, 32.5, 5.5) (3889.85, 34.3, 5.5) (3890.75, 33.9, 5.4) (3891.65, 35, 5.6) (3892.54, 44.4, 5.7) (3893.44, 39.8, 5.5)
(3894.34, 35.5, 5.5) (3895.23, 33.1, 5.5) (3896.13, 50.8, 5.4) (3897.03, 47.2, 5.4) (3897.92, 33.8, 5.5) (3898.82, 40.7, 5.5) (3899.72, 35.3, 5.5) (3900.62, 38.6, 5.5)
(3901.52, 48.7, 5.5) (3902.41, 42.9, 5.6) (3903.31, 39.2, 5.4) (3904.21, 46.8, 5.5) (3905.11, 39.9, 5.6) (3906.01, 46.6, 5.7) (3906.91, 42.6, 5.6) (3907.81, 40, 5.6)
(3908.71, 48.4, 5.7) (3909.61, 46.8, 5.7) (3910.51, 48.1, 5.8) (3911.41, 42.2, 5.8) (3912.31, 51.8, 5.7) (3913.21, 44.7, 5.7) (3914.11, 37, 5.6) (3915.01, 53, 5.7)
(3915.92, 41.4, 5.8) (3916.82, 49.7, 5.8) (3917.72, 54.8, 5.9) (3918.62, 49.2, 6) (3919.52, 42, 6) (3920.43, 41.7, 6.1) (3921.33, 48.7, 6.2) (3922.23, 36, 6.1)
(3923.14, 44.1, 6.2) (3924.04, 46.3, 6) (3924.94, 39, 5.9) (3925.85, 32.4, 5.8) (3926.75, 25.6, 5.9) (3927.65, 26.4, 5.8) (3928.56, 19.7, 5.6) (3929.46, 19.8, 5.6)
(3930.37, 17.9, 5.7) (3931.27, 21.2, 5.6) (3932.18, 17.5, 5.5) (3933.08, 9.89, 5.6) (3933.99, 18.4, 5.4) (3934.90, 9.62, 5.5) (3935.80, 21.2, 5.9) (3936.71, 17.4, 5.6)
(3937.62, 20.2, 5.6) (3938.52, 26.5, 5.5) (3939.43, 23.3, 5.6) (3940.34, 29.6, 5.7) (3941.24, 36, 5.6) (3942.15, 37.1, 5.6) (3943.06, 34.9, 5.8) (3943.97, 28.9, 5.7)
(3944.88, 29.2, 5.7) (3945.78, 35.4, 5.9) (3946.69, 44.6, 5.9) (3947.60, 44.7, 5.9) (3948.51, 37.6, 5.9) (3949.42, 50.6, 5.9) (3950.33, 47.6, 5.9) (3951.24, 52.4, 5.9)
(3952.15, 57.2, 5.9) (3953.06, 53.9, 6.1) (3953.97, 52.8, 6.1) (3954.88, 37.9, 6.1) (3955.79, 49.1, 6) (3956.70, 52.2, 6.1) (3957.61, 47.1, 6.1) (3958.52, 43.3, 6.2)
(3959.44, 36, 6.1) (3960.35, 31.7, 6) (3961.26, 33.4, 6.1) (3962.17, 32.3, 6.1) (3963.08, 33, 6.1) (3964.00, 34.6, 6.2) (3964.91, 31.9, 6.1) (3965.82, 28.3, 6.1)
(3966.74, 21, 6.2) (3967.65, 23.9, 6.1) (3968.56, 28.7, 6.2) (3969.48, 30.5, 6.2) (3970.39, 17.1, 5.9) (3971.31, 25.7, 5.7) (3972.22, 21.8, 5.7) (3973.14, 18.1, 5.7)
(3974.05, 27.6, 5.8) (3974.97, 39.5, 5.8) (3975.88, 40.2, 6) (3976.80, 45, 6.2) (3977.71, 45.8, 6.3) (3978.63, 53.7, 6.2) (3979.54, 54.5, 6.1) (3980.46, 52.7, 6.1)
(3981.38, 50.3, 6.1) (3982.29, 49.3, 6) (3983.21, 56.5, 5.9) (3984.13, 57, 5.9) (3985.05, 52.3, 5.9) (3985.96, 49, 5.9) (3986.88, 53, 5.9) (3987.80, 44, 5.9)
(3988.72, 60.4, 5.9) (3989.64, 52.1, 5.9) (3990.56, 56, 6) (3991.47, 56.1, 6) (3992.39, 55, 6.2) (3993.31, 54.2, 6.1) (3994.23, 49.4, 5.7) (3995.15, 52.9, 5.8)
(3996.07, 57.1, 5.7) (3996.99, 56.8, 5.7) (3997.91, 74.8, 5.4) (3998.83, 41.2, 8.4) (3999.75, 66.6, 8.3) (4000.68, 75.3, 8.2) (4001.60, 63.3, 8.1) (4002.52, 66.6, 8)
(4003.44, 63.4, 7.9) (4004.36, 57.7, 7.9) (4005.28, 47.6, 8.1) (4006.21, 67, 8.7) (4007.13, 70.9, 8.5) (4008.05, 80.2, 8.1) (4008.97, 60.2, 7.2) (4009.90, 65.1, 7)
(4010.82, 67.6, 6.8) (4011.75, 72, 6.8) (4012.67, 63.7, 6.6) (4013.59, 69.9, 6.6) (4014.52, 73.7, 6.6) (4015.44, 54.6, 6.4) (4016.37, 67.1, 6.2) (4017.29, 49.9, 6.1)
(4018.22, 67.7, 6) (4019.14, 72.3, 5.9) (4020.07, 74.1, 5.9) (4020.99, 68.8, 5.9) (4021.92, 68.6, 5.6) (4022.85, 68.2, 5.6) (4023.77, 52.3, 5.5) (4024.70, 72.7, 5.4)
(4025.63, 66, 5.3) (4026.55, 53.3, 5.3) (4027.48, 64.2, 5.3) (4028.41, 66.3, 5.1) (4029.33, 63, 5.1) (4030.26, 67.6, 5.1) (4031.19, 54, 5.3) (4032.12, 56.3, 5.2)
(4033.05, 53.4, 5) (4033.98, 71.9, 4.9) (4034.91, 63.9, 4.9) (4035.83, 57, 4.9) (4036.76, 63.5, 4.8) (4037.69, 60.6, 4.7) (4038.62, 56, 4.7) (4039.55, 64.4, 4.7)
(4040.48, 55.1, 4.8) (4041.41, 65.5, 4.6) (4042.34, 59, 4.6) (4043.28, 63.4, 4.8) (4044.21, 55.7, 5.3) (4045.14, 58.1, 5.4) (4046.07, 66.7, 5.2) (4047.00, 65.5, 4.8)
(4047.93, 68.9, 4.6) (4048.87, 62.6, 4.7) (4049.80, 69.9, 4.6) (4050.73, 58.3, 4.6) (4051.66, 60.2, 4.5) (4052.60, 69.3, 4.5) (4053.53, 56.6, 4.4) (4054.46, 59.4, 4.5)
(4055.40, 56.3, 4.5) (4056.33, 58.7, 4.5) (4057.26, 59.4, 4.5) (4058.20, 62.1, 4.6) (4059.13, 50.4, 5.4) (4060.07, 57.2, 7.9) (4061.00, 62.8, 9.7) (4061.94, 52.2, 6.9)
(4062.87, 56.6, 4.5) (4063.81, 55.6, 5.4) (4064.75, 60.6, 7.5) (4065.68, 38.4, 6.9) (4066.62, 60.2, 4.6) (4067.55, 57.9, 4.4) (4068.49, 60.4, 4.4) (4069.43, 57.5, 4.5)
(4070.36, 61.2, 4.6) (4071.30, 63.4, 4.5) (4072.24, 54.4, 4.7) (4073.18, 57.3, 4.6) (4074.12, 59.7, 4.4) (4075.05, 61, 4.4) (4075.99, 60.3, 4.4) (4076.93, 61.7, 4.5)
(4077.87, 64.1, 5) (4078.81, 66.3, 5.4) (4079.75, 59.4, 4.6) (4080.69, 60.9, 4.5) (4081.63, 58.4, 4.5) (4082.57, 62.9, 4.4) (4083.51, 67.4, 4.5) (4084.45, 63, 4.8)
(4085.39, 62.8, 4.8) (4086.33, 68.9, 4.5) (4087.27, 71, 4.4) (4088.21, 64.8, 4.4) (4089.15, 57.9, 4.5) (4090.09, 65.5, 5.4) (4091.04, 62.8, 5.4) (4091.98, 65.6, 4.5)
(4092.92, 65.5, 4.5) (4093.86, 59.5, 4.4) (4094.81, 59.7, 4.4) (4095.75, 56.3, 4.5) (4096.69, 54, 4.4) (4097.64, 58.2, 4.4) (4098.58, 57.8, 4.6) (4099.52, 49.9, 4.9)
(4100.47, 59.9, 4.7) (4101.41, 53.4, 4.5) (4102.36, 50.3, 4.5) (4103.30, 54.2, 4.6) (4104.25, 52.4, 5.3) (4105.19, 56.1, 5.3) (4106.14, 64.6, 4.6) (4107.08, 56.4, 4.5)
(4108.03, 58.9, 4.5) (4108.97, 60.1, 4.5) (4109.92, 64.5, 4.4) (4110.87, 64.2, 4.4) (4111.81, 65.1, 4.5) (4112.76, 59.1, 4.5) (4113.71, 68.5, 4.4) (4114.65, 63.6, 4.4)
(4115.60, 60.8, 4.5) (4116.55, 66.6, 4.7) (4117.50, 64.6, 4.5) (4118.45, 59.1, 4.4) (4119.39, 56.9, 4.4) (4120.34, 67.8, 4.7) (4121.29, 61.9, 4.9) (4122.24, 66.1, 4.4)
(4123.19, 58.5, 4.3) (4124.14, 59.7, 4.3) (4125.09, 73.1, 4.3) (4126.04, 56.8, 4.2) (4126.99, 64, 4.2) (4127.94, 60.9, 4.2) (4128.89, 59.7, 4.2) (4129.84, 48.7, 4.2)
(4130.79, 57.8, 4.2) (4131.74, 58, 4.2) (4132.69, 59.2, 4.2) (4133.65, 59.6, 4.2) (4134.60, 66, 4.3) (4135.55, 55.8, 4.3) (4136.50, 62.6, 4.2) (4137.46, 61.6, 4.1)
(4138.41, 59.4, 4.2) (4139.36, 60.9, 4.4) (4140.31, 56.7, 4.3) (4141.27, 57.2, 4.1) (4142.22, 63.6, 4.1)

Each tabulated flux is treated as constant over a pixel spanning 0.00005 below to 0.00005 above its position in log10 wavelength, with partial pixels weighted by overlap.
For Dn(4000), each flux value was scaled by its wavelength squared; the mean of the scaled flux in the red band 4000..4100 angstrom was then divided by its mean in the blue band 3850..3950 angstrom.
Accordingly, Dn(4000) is 1.89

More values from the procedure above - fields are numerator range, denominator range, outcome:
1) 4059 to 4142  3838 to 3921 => 1.82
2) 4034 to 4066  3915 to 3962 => 1.77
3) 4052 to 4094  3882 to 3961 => 1.73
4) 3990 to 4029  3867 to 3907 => 1.85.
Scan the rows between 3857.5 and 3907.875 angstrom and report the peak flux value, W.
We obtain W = 50.8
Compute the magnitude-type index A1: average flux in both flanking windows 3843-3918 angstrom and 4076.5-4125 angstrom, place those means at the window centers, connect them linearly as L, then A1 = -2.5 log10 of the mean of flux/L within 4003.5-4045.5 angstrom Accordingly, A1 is -0.20 mag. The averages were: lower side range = 37.2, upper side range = 61.2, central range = 63.3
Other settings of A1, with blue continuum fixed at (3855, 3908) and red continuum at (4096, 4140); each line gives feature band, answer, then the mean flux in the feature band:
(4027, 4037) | -0.21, 61.9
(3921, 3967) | 0.24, 33.9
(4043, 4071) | -0.11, 59.4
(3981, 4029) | -0.25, 61.1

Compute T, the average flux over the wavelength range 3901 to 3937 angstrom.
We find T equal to 36.8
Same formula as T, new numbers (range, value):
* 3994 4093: 61.9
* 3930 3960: 34.6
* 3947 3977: 37.1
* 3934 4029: 48.5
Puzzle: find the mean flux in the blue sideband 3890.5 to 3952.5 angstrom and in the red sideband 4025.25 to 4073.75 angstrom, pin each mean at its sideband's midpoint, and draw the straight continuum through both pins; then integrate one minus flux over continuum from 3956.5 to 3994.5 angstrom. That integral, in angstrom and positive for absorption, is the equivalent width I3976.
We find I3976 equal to 4.6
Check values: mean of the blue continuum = 37.2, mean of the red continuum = 59.9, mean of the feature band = 41.4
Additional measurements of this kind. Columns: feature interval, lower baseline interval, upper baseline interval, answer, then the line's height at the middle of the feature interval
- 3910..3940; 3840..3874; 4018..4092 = 6.76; 43.3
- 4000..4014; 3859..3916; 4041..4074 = -3.48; 52.9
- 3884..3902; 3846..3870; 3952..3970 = -1.46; 35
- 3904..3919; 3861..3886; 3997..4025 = -1.50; 41.8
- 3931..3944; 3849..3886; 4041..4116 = 5.80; 42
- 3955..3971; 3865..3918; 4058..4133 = 4.20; 45.9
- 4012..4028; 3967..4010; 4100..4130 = -3.67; 53.1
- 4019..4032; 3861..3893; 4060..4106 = -3.12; 52.2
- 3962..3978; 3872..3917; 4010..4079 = 6.37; 50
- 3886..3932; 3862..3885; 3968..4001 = -2.16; 37.9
